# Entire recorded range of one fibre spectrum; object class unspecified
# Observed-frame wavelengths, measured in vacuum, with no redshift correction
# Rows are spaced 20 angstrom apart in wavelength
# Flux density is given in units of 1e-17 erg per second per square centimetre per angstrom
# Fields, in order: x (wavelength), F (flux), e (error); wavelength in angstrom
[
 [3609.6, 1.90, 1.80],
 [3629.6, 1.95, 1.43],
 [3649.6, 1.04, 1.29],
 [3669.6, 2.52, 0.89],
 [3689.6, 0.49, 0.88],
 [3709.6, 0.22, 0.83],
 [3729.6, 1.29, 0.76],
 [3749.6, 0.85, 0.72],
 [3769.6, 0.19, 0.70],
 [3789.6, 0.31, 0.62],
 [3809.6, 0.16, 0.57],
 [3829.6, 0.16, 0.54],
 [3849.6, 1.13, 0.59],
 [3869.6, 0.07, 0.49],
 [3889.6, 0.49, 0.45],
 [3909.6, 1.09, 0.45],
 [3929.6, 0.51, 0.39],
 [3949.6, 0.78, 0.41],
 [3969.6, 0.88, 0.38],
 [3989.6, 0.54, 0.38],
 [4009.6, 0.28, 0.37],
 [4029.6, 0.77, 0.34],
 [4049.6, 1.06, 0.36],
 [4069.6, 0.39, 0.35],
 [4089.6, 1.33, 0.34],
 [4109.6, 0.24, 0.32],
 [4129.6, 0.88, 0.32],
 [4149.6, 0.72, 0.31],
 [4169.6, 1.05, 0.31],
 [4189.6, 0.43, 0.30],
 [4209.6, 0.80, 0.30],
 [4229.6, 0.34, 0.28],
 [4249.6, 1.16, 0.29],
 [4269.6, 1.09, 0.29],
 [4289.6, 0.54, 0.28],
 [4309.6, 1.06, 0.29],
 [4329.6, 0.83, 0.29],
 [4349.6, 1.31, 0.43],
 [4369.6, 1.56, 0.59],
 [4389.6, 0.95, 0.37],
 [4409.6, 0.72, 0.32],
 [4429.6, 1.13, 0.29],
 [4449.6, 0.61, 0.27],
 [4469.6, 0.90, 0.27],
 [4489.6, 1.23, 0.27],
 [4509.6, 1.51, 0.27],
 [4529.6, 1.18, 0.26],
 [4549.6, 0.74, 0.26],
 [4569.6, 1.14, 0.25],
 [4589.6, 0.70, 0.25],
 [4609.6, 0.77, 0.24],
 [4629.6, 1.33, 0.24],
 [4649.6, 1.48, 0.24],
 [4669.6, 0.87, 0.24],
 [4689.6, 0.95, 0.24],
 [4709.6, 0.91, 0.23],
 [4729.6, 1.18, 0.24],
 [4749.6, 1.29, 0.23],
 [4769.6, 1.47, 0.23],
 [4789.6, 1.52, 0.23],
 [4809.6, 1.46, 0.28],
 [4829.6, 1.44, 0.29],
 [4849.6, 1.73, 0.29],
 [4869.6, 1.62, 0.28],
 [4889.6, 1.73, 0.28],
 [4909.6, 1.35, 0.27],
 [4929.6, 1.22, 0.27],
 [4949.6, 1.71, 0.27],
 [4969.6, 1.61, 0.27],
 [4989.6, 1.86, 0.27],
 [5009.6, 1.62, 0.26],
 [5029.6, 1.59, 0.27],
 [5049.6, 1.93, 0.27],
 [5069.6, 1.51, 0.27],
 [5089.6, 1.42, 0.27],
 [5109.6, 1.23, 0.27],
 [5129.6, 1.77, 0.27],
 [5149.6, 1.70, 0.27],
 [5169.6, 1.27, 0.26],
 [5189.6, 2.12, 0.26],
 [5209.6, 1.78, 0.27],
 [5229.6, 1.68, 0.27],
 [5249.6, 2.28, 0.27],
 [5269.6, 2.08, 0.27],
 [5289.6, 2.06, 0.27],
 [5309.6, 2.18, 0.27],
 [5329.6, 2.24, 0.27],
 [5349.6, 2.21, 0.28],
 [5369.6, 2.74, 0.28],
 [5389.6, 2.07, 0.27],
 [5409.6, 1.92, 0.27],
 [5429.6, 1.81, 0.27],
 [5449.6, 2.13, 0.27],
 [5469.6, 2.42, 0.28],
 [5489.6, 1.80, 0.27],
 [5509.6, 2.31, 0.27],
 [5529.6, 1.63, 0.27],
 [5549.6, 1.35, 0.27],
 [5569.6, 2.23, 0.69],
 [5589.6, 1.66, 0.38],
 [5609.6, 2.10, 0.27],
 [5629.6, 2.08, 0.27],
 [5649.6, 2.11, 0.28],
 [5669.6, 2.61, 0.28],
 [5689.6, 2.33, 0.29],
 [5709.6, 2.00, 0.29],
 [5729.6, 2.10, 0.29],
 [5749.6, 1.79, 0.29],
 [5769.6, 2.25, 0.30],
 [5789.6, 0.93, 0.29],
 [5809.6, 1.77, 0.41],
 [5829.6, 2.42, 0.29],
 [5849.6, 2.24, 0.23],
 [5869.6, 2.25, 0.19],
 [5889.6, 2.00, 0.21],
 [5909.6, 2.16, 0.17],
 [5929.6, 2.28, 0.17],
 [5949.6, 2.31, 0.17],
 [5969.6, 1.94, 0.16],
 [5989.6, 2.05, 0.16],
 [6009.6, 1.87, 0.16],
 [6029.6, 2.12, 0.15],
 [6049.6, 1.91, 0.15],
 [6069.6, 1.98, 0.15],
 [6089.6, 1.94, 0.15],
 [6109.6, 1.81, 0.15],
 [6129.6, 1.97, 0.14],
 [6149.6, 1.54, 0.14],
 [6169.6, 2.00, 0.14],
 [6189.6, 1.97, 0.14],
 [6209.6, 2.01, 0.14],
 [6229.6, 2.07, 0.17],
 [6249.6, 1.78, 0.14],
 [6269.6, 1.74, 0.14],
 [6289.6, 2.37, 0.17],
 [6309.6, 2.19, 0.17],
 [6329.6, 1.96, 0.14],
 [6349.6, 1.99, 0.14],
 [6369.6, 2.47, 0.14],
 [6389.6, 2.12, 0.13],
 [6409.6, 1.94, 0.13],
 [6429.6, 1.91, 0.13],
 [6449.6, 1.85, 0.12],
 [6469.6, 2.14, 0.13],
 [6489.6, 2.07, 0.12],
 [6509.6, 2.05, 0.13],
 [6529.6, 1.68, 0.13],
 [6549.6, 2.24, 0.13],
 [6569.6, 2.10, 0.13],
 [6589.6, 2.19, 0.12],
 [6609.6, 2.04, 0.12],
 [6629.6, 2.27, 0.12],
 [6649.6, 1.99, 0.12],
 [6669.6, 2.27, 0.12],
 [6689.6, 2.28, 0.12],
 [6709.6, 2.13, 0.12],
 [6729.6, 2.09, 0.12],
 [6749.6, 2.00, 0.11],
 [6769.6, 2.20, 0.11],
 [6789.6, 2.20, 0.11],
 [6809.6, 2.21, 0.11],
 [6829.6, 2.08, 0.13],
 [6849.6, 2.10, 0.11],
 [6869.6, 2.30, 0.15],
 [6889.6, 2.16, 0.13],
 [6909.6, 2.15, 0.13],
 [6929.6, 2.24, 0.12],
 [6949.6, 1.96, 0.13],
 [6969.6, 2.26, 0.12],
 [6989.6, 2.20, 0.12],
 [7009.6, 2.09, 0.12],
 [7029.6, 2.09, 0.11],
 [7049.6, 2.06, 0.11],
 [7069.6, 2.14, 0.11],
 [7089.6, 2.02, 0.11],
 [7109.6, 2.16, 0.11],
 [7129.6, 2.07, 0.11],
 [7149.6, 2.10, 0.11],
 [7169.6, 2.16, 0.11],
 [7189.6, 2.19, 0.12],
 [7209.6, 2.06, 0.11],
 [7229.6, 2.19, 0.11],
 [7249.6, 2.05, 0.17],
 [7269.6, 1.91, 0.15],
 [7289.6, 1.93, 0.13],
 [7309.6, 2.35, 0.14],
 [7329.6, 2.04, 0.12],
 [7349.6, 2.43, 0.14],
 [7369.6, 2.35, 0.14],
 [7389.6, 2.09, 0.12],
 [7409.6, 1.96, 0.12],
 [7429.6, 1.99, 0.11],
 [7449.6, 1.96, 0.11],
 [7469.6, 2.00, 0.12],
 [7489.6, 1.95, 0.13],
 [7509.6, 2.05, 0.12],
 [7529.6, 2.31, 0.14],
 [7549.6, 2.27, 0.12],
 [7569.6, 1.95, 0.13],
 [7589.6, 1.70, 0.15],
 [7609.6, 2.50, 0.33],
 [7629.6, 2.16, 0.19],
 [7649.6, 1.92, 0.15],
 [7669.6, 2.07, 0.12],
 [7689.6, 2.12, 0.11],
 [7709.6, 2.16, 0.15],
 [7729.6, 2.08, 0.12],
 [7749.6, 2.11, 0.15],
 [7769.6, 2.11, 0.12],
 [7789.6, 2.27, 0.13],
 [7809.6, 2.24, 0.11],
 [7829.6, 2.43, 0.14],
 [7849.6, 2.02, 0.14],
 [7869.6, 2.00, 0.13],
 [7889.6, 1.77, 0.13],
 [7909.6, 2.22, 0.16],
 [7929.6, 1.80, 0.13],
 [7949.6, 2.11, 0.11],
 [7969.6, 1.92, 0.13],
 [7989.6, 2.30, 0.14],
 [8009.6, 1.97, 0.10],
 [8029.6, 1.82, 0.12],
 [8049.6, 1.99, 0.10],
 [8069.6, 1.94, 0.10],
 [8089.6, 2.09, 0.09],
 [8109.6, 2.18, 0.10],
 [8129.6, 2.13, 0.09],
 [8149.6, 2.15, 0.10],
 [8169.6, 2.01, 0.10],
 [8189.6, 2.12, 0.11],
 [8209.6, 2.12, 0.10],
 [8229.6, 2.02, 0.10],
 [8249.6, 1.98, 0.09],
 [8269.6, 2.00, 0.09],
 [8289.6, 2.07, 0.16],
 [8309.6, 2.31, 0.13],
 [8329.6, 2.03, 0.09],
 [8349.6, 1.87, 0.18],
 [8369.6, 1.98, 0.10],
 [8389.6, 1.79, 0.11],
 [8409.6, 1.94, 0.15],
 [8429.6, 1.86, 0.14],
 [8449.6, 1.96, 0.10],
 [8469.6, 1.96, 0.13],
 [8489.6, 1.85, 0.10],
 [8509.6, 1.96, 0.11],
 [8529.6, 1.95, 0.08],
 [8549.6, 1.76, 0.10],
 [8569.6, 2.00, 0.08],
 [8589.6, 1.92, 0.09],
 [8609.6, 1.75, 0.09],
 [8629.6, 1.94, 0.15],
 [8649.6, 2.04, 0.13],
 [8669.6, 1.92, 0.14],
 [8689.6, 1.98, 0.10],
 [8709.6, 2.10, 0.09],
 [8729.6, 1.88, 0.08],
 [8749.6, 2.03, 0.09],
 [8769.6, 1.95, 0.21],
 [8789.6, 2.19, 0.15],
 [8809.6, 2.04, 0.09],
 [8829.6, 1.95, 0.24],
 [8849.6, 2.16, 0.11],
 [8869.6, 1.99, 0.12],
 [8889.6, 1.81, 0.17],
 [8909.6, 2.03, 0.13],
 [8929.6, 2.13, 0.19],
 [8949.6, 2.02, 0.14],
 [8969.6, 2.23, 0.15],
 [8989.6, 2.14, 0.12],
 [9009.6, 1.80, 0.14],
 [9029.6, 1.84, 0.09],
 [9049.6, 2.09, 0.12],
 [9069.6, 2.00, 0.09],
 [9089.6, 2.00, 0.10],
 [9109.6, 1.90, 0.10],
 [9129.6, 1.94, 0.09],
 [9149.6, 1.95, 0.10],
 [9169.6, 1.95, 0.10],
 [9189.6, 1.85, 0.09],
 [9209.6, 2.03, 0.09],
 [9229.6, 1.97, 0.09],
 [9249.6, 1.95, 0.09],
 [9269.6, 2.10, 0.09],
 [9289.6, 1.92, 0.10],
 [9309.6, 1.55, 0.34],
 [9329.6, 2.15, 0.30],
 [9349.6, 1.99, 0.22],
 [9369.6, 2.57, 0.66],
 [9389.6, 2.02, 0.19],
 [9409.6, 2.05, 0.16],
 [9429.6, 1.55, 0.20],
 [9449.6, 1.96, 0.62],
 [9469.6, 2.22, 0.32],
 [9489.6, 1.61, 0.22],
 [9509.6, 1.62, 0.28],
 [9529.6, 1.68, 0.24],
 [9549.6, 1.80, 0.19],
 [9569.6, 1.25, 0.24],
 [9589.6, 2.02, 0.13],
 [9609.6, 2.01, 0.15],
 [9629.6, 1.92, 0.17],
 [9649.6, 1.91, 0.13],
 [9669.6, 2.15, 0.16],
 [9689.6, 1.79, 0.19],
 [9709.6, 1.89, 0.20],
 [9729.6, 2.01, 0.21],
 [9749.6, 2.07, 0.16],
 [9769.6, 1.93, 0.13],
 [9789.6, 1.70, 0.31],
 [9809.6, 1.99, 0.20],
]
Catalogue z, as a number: 0.188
